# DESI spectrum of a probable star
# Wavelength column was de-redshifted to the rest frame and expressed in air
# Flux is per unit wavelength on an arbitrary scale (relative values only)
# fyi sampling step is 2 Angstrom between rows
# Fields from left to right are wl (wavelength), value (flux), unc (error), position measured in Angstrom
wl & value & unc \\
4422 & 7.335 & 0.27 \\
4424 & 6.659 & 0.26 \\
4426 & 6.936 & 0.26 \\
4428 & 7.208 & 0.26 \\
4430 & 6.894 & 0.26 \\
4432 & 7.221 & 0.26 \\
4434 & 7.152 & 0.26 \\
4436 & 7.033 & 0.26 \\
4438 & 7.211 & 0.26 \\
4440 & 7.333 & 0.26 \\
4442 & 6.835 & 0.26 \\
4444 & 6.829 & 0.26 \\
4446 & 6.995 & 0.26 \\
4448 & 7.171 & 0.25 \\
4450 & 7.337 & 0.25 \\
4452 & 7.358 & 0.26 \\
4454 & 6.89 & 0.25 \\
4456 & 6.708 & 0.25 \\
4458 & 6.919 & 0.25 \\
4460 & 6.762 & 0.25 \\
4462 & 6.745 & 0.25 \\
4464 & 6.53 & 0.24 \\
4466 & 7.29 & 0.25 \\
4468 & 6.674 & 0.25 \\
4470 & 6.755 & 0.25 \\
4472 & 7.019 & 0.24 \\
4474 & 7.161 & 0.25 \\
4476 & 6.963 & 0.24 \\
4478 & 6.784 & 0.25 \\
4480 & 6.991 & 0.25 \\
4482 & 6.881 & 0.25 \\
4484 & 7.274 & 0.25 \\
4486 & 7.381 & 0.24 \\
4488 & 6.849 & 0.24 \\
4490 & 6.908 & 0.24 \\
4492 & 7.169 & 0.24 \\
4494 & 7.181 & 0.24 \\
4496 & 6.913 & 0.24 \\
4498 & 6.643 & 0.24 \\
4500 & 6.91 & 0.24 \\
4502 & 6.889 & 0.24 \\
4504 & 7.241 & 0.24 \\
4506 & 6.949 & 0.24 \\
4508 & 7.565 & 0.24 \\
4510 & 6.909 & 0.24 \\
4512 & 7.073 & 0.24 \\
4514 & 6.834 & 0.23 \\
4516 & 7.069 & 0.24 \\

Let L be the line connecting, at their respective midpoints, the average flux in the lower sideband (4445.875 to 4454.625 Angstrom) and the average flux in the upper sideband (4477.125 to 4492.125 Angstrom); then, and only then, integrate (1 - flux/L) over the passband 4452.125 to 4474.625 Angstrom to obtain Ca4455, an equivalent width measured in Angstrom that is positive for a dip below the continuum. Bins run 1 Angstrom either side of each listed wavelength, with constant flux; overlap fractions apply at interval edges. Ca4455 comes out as 0.77 Angstrom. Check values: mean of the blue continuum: 7.18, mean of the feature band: 6.87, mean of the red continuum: 7.02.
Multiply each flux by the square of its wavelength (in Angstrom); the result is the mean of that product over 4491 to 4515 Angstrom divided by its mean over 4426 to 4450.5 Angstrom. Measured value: 1.02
